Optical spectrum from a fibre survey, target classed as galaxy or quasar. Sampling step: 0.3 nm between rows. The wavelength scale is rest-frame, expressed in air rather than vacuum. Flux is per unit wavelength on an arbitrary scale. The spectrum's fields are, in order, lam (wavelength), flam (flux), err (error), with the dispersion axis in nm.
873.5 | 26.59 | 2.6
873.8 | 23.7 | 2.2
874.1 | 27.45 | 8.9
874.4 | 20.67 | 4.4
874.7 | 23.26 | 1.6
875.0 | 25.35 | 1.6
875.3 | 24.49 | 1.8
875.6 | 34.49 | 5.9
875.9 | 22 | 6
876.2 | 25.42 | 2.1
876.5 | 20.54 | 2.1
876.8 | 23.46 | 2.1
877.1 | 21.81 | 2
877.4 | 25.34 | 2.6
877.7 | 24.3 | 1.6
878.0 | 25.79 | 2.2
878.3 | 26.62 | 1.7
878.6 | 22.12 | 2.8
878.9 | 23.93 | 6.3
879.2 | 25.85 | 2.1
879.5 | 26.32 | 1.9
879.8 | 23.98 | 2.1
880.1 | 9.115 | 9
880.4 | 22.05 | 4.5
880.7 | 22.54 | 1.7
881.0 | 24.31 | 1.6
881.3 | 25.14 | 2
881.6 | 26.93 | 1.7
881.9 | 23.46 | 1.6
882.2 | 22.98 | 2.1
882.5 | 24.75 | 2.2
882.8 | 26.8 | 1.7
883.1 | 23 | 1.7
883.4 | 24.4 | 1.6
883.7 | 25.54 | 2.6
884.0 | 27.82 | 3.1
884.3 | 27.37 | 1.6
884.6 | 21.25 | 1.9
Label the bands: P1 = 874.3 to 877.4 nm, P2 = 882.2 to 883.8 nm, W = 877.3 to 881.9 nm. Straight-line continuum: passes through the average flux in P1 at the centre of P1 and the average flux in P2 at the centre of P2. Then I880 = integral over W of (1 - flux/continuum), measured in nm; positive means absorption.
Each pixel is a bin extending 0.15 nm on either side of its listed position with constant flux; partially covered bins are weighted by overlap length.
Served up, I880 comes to 0.17 nm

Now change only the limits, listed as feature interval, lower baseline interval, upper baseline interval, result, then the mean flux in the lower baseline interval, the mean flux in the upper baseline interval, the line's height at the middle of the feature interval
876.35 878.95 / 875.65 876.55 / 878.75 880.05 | 0.03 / 24.2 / 23.8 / 24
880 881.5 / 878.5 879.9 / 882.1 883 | 0.21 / 24.5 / 24.8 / 24.7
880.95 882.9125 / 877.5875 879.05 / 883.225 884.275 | 0.05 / 24.6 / 26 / 25.5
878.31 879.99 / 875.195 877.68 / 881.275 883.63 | 0.03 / 24.7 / 24.7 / 24.7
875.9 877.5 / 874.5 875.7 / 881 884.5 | 0.18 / 26.3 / 25.2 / 26.1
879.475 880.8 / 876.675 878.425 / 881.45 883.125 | 0.24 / 24.5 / 24.8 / 24.7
